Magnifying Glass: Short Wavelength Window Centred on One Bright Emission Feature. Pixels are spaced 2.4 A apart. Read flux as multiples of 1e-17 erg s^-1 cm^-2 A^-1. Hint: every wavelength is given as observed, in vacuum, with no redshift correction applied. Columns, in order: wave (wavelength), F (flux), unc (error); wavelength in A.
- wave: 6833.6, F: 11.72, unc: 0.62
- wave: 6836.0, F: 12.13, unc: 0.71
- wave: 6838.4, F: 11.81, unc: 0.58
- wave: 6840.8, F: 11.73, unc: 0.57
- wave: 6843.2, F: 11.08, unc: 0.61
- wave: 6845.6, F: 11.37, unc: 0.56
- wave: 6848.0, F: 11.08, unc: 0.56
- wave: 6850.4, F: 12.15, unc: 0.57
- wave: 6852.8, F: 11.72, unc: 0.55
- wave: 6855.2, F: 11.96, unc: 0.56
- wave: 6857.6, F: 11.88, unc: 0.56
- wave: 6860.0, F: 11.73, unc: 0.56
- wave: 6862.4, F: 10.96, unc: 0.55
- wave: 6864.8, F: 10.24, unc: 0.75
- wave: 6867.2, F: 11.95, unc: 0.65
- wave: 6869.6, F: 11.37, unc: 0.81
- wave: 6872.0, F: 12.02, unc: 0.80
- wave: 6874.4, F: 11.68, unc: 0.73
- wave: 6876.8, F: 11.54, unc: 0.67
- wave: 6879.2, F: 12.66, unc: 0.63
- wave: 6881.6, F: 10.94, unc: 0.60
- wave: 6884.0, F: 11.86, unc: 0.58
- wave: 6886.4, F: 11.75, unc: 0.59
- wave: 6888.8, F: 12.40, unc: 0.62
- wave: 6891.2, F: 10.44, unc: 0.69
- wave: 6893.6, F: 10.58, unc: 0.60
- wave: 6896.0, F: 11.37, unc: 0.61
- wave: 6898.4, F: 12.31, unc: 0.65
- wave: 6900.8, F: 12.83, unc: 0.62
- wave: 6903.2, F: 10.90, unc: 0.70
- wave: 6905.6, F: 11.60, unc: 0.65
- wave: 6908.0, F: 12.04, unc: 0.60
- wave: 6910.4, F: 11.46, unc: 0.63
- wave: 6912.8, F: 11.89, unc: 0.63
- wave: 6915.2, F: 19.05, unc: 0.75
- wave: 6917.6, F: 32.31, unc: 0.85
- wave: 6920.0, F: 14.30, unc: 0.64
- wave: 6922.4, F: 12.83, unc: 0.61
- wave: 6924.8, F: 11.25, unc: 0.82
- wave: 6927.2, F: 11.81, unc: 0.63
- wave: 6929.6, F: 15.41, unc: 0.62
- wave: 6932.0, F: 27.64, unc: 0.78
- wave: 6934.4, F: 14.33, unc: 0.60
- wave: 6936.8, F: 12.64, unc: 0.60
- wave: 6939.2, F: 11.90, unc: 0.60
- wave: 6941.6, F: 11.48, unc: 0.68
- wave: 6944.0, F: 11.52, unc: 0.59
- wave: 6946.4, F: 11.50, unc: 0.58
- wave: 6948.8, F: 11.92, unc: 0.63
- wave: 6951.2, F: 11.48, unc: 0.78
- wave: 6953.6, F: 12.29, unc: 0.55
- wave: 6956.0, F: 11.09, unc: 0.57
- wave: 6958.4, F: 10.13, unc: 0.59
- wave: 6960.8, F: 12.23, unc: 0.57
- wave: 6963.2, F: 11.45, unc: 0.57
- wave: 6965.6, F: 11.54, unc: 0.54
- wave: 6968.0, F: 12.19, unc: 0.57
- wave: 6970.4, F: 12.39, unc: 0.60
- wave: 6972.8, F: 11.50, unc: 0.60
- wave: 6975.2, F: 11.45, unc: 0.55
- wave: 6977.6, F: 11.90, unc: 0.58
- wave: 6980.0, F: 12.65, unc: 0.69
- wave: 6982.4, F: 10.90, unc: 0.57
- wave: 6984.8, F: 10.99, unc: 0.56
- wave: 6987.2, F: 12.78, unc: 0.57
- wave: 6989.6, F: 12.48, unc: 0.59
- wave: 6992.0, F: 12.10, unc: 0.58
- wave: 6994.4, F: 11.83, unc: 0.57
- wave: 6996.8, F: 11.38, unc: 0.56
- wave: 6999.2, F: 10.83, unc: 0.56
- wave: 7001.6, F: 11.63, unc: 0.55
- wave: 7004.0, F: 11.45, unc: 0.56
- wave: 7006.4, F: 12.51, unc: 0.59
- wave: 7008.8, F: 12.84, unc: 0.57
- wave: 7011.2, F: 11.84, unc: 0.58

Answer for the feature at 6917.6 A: [S II]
